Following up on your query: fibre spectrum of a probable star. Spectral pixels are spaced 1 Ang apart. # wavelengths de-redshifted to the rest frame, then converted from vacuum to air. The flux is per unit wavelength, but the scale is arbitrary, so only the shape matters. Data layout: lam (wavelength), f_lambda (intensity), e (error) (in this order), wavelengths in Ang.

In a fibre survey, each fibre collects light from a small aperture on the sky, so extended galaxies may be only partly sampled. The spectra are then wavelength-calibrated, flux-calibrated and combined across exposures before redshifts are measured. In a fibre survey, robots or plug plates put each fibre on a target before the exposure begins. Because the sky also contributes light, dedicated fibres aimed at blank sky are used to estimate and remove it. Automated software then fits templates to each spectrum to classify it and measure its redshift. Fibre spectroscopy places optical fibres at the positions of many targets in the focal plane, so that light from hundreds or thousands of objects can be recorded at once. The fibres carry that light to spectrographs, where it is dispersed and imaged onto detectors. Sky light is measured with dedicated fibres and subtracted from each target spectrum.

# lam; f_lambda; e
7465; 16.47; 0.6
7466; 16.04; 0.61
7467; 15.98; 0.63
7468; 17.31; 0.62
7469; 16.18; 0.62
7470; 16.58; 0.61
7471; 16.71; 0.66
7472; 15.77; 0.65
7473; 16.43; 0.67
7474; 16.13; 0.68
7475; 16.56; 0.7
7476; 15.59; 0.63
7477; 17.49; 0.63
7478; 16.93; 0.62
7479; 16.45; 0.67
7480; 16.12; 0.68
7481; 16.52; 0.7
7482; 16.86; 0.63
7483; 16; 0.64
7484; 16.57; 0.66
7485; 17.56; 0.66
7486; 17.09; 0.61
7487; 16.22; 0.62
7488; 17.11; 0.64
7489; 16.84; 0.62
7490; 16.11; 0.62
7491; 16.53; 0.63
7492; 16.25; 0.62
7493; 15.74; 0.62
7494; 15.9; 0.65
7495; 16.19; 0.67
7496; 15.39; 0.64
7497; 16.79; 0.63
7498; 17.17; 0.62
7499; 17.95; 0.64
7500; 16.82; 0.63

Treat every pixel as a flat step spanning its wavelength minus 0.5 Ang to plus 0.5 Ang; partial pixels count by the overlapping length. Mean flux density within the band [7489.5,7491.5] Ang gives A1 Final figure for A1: 16.3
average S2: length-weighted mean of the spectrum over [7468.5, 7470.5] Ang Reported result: 16.4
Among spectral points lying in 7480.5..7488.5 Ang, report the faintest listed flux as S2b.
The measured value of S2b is 16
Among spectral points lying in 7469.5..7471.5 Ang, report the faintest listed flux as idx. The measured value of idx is 16.58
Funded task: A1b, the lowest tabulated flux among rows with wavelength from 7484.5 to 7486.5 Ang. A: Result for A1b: 17.09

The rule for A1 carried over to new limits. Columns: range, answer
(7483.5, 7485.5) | 17.1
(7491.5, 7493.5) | 16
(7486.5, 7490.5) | 16.6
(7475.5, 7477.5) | 16.5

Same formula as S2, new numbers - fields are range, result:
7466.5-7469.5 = 16.5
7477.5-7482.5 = 16.6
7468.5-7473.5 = 16.3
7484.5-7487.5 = 17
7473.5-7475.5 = 16.3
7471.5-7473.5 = 16.1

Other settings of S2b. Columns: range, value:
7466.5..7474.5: 15.77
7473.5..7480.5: 15.59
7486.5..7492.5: 16.11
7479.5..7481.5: 16.12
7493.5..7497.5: 15.39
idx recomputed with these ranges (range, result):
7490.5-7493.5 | 15.74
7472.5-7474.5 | 16.13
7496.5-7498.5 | 16.79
